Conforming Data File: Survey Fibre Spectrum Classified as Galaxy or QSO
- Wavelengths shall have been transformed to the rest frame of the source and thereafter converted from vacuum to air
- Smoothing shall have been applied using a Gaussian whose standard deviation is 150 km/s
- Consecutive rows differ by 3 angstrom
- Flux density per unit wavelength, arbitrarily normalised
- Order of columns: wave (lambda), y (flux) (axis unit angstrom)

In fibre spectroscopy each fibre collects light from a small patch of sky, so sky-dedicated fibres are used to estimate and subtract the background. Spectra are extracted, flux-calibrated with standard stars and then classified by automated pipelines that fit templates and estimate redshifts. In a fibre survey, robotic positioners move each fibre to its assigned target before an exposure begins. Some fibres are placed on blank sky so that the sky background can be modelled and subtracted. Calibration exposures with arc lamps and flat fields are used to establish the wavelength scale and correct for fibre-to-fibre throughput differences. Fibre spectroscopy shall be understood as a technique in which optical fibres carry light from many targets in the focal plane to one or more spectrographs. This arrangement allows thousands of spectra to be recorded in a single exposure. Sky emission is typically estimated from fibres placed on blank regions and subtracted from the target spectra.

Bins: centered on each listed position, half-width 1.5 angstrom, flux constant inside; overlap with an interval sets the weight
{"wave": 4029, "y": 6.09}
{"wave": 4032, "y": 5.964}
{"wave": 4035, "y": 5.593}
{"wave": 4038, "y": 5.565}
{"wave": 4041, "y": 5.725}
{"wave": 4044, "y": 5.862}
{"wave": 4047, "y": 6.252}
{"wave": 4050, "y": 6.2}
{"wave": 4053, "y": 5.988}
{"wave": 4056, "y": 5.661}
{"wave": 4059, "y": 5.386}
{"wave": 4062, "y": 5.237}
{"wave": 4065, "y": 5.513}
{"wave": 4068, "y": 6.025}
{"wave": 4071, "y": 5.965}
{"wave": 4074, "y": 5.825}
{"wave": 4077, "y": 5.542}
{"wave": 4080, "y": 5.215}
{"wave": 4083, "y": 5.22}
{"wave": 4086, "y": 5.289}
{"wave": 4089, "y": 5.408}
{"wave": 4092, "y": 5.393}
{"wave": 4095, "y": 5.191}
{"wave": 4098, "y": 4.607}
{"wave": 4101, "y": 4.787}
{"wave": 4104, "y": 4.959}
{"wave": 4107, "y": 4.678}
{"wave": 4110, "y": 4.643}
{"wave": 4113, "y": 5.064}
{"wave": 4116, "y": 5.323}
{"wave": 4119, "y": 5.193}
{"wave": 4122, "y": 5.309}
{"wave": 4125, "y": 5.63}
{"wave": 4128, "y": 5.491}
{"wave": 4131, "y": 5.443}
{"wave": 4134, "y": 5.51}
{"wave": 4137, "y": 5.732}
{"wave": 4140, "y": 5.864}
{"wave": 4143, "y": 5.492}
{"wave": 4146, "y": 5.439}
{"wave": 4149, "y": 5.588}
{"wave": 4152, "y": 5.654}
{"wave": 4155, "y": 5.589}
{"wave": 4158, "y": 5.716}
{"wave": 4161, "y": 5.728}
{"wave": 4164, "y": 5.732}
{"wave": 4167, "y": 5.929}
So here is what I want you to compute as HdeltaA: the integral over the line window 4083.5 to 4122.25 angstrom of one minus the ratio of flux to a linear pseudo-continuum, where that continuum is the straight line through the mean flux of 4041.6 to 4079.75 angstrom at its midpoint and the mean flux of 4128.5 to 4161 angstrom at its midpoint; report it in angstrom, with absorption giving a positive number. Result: 4.3 angstrom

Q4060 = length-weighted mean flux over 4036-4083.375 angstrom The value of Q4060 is 5.71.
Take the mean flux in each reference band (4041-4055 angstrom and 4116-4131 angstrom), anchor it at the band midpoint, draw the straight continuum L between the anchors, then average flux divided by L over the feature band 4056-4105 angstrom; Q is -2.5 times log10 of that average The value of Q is 0.08 mag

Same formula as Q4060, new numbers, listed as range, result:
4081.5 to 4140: 5.22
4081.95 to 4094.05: 5.33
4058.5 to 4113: 5.26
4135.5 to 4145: 5.68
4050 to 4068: 5.65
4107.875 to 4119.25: 5.02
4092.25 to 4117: 4.92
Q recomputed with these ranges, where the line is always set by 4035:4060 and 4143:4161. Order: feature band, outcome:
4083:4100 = 0.112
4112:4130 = 0.063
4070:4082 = 0.030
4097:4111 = 0.200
